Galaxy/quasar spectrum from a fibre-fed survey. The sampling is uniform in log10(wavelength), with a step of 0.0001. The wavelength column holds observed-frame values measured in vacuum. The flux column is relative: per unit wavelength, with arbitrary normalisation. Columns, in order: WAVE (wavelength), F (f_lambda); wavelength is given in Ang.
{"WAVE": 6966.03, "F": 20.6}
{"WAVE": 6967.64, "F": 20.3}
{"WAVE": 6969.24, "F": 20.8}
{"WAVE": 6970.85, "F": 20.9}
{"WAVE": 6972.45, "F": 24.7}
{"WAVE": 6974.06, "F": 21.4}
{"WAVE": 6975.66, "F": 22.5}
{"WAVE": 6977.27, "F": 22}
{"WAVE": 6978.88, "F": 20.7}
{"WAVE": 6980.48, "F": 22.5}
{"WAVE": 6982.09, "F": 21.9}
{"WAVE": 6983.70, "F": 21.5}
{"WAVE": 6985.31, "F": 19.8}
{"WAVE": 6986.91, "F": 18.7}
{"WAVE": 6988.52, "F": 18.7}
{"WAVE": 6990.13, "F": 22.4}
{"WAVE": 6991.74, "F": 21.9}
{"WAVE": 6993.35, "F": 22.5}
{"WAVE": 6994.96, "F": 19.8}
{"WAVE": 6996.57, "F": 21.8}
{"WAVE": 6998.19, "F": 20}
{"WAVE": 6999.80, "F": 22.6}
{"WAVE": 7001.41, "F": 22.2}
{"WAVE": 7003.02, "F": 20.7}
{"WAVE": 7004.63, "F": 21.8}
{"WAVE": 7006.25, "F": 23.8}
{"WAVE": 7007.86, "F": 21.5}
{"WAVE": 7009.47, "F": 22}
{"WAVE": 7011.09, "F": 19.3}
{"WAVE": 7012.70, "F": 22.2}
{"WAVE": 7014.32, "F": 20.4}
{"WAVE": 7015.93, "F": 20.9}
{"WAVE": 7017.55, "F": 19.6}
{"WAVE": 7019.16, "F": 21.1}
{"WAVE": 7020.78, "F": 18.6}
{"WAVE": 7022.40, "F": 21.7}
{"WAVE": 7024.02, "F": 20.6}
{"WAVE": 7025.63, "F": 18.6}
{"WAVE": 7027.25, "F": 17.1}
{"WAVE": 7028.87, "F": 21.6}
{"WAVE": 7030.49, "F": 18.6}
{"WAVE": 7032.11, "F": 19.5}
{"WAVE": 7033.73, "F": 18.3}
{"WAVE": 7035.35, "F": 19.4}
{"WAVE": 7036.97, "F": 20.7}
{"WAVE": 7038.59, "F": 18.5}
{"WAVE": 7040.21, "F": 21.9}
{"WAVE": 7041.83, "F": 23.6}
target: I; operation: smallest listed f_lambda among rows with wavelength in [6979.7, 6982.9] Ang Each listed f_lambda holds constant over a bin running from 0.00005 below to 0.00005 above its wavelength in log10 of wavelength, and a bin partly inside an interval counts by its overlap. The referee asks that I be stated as 21.9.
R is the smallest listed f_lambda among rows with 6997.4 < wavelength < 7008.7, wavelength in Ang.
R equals 20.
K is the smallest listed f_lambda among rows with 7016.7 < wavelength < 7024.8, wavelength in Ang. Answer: 18.6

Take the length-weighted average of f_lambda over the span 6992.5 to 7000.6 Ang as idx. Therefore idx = 21.3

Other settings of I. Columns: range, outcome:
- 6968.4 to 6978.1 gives 20.8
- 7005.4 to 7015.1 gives 19.3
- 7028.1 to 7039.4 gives 18.3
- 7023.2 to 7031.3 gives 17.1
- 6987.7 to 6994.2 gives 18.7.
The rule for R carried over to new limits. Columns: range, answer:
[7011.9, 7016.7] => 20.4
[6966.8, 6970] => 20.3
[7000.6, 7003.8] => 20.7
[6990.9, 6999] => 19.8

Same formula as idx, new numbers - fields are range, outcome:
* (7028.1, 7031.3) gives 20.1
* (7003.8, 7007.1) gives 22.8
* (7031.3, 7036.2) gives 19.1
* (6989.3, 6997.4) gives 21.6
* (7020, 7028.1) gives 19.3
